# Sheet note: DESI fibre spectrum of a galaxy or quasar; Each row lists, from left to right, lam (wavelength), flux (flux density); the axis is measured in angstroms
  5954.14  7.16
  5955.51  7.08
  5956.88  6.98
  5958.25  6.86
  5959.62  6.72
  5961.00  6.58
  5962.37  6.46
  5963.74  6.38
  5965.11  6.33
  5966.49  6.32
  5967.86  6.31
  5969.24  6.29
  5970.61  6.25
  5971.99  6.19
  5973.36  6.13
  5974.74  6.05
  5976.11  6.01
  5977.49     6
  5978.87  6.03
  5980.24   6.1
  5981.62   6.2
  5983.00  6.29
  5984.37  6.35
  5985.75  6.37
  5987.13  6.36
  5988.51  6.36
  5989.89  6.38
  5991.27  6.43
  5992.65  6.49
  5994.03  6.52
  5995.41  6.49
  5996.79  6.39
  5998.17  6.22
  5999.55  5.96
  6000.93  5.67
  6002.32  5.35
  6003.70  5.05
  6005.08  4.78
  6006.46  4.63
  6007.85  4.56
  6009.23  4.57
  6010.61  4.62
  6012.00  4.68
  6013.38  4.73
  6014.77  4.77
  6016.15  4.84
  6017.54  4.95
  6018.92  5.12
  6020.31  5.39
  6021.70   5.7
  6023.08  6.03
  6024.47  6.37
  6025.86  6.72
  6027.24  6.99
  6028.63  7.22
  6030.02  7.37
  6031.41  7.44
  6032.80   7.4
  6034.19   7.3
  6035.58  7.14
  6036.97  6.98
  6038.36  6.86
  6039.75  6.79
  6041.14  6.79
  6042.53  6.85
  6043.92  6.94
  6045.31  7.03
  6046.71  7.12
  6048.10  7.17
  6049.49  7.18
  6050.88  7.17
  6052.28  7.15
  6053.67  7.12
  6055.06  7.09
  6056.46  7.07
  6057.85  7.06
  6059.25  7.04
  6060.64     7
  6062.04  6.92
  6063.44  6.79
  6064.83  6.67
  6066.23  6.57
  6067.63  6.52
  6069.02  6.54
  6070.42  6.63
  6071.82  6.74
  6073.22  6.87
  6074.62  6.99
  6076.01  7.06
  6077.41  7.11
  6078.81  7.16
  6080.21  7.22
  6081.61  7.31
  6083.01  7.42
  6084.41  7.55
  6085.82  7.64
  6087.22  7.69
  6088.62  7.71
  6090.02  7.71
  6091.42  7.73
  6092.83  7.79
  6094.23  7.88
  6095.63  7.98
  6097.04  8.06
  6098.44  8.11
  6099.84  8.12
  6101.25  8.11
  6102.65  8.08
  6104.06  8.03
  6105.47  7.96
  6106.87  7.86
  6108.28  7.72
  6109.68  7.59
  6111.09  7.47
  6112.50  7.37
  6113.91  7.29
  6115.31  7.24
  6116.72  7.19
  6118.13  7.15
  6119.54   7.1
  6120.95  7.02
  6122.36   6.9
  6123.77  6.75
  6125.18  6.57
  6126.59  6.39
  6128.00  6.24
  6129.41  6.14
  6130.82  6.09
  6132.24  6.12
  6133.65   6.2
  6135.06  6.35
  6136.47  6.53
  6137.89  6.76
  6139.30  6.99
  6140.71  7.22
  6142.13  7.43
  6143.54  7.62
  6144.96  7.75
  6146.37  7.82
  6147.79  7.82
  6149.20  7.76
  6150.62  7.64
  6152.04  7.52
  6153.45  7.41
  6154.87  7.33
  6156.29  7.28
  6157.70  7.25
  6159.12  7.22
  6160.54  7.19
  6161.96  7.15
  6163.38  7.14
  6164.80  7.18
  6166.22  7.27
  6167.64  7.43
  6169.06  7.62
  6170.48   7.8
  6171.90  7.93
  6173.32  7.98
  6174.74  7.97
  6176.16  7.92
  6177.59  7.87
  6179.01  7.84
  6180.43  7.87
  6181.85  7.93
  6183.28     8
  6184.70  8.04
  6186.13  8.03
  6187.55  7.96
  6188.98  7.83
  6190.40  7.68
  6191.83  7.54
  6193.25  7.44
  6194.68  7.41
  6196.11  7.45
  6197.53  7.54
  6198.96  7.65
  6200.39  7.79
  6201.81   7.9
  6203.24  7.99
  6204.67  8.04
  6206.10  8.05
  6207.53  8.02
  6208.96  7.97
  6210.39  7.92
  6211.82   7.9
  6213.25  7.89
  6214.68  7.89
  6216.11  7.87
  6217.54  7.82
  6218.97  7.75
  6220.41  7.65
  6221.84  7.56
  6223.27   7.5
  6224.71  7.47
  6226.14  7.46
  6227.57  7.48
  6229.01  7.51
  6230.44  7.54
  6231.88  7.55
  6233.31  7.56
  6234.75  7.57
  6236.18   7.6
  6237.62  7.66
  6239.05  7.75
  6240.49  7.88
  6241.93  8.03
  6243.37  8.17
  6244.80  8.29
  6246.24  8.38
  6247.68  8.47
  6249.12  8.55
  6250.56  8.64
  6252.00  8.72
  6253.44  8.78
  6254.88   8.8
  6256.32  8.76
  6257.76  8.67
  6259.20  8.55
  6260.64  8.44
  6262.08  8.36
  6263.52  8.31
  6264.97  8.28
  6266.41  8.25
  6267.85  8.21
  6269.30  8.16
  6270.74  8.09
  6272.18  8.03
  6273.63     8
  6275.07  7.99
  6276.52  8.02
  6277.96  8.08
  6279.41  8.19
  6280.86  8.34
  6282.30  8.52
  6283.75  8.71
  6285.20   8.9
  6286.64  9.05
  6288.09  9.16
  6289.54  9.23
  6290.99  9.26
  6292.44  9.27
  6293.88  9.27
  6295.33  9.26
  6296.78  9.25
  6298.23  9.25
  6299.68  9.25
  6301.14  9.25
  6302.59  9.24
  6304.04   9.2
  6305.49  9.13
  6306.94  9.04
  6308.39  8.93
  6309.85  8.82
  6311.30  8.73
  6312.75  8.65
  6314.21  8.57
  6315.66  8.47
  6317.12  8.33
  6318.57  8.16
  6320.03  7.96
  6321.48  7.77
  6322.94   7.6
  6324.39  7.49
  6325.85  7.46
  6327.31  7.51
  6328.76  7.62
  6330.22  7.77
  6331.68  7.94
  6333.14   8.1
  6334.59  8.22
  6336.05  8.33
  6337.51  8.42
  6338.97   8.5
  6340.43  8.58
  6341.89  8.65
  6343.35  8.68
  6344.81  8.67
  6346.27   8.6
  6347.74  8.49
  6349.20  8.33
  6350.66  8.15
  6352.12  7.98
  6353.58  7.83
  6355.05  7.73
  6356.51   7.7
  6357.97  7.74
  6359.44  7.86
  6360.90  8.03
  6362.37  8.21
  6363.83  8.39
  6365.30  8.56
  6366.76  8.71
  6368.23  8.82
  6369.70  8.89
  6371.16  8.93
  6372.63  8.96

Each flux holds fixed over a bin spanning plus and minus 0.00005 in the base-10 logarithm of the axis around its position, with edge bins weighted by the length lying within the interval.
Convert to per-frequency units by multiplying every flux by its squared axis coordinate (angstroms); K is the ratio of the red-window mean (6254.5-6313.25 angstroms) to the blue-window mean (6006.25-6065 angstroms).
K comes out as 1.47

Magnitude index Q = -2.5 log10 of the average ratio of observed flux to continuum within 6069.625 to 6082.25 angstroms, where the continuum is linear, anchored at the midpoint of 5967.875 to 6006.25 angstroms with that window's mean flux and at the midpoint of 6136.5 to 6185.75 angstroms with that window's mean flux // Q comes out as -0.03 mag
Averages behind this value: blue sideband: 6.09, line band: 7.01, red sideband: 7.55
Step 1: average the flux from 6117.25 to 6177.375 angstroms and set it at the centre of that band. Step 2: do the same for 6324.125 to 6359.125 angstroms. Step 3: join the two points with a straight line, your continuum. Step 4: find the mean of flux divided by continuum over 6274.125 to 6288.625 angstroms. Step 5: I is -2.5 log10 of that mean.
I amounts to -0.09 mag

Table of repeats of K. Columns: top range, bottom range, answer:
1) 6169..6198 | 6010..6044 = 1.32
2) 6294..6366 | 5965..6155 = 1.35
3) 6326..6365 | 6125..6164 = 1.23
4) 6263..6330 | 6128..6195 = 1.20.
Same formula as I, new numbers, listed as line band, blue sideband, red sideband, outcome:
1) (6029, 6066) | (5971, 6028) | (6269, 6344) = -0.139 mag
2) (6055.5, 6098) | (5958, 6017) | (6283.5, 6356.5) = -0.096 mag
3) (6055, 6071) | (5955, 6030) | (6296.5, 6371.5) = -0.055 mag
